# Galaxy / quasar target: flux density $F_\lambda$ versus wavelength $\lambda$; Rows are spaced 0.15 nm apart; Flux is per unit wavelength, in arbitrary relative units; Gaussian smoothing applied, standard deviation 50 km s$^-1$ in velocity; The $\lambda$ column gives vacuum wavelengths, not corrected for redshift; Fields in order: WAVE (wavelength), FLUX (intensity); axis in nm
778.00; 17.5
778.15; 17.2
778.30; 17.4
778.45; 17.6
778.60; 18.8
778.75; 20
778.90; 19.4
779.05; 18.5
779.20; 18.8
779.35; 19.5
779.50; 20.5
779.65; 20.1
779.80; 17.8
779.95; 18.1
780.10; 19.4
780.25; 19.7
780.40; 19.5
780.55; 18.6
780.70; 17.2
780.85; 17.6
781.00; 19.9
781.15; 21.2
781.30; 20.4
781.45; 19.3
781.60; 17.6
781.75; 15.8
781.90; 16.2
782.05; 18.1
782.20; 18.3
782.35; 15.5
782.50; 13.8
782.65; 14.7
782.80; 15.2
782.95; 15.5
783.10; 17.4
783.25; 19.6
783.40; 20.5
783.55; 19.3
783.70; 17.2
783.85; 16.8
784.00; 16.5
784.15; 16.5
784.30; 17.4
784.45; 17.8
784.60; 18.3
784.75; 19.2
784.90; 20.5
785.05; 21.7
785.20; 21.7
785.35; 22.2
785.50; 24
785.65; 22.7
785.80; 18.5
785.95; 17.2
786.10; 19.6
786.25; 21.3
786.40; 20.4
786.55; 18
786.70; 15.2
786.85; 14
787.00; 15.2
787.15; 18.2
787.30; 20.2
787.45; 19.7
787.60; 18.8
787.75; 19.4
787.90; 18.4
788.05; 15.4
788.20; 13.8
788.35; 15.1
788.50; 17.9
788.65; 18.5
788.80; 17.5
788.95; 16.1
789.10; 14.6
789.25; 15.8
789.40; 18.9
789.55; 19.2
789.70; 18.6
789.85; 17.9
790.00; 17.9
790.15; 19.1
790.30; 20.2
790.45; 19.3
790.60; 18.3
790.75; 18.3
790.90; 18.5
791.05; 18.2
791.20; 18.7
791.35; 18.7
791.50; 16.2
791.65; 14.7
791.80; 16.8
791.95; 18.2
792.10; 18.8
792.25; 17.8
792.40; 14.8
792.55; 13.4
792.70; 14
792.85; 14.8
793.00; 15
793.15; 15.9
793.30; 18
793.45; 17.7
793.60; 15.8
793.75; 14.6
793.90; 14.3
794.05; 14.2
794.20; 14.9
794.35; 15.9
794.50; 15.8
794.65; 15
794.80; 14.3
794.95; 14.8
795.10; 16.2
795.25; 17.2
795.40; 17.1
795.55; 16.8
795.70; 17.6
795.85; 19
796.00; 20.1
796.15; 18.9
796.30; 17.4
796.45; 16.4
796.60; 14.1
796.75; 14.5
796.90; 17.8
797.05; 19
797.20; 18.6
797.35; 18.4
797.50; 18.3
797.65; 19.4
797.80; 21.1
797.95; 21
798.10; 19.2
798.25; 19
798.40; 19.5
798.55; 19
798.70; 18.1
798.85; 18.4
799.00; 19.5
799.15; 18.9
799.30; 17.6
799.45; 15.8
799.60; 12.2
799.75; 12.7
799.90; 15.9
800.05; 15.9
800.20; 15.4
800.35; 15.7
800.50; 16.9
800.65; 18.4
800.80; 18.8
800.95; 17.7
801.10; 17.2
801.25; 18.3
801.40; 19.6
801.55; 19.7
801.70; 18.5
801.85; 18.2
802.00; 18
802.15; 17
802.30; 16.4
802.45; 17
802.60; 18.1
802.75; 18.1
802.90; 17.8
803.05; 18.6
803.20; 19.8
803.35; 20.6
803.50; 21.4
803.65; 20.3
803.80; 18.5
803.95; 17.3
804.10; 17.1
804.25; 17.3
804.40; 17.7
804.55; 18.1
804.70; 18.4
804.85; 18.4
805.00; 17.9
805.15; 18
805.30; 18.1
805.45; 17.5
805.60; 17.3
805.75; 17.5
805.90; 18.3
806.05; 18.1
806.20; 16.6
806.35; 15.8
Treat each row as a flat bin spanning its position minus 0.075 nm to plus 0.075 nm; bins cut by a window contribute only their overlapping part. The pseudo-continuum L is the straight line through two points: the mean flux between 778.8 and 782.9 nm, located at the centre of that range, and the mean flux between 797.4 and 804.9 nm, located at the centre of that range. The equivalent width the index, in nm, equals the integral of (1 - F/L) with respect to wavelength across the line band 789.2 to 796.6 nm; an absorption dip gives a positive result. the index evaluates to 0.481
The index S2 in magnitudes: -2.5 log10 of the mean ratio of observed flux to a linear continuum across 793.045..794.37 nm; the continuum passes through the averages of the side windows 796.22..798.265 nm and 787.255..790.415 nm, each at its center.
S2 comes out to 0.15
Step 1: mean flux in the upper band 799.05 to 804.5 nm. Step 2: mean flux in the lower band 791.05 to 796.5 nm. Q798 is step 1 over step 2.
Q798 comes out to 1.07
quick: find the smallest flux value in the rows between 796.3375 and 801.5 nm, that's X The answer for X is 12.2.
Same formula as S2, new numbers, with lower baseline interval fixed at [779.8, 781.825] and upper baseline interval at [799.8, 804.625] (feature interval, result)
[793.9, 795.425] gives 0.18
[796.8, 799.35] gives -0.05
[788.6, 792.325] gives 0.03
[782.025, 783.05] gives 0.18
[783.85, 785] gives 0.03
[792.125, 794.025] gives 0.18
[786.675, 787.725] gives 0.06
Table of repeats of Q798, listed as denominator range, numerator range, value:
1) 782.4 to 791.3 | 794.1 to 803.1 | 0.96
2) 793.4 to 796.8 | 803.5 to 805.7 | 1.12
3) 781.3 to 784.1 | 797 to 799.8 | 1.06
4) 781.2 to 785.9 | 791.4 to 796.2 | 0.88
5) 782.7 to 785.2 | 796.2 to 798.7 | 1.01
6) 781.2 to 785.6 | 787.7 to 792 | 0.97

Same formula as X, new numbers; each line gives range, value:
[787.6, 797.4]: 13.4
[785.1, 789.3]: 13.8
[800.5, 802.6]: 16.4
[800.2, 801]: 15.4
